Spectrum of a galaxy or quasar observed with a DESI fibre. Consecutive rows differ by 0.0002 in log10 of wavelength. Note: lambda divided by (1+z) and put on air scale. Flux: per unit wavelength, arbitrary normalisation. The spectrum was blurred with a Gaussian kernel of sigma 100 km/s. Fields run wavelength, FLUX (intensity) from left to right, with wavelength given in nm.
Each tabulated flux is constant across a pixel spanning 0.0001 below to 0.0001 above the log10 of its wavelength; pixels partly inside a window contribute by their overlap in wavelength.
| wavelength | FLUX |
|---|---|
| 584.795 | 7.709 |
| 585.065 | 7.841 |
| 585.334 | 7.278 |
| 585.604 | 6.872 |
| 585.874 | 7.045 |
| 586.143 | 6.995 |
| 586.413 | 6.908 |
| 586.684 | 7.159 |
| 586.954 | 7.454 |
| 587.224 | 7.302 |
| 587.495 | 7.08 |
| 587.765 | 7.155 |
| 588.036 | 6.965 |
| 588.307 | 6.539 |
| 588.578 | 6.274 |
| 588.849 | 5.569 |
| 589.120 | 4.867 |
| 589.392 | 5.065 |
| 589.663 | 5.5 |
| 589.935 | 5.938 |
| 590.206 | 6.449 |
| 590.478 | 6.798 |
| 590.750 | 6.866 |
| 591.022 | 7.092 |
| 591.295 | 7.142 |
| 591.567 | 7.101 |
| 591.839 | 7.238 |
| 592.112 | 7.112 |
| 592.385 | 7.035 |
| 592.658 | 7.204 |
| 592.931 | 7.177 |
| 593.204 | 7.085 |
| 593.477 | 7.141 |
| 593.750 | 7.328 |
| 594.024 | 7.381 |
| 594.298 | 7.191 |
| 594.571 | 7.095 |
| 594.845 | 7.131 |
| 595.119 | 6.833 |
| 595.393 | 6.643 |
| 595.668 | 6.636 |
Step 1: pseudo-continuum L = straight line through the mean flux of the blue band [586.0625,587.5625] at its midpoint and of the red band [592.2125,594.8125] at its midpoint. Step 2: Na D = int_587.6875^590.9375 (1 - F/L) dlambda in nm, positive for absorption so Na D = 0.45 nm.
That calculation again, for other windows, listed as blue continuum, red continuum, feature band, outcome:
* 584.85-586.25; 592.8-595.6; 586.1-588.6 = 0.07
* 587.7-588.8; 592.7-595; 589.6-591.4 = 0.07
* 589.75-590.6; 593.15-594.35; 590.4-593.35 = -0.14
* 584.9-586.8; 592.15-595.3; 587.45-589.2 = 0.19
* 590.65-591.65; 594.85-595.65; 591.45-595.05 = -0.13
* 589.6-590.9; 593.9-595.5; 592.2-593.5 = -0.07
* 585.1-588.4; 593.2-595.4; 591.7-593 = -0.01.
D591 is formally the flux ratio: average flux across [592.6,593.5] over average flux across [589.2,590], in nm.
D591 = 1.3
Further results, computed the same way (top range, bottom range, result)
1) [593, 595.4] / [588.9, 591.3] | 1.16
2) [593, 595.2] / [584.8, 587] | 0.99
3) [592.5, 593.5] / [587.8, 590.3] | 1.20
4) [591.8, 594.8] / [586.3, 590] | 1.12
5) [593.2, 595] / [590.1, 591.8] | 1.04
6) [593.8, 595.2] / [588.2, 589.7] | 1.27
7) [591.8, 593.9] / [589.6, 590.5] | 1.16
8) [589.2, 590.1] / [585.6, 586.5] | 0.79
